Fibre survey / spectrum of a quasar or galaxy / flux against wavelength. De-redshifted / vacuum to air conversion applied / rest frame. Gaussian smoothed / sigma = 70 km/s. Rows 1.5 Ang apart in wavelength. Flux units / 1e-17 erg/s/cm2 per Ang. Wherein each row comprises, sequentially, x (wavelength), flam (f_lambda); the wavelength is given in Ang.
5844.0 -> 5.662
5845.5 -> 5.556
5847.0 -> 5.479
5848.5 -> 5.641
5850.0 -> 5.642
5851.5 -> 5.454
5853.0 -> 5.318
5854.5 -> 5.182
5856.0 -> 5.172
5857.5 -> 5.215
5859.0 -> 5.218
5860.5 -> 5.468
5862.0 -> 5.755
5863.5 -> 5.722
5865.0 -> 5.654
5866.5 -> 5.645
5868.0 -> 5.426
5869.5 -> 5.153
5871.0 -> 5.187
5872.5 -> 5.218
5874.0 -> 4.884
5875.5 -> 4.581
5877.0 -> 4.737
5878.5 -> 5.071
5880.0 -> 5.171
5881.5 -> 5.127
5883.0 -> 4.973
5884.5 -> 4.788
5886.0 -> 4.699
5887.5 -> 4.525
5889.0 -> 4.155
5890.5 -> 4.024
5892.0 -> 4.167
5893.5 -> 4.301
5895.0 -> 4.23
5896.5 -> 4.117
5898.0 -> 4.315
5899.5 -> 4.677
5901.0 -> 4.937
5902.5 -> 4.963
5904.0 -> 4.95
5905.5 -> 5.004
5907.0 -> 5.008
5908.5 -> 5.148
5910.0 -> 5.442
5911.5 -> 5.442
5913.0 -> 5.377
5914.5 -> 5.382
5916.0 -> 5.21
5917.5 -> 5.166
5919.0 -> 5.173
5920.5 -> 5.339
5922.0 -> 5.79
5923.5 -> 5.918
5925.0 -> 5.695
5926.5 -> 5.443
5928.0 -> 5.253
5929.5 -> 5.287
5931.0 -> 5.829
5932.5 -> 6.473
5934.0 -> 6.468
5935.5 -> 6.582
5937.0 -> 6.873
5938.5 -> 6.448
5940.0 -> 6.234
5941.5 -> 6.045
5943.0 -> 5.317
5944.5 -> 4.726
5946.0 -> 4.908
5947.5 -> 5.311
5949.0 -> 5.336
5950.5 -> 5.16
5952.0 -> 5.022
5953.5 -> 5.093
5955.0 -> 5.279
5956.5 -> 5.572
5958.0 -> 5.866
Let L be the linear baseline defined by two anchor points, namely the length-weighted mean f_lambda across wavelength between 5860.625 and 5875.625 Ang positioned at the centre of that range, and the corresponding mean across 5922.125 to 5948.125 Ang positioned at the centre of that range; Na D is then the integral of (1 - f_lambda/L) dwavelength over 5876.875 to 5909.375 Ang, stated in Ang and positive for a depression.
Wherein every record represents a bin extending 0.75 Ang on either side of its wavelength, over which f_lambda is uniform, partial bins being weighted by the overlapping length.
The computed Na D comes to 4.9 Ang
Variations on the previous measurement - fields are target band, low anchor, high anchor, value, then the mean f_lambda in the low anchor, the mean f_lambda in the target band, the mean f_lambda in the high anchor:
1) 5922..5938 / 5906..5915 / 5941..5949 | -2.2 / 5.29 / 5.98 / 5.24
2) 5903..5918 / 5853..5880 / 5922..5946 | 1.2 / 5.25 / 5.21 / 5.87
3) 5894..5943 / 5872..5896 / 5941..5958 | -4.4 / 4.65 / 5.44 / 5.27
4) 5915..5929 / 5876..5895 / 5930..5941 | 1.1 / 4.63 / 5.44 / 6.38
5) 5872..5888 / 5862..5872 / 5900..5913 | 1.4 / 5.48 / 4.89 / 5.12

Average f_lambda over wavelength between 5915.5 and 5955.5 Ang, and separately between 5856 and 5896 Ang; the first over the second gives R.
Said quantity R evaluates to 1.13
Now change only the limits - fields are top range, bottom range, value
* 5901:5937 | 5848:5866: 1.01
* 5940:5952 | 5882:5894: 1.19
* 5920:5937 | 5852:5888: 1.14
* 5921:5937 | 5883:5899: 1.35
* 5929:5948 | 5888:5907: 1.31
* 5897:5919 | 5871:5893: 1.07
